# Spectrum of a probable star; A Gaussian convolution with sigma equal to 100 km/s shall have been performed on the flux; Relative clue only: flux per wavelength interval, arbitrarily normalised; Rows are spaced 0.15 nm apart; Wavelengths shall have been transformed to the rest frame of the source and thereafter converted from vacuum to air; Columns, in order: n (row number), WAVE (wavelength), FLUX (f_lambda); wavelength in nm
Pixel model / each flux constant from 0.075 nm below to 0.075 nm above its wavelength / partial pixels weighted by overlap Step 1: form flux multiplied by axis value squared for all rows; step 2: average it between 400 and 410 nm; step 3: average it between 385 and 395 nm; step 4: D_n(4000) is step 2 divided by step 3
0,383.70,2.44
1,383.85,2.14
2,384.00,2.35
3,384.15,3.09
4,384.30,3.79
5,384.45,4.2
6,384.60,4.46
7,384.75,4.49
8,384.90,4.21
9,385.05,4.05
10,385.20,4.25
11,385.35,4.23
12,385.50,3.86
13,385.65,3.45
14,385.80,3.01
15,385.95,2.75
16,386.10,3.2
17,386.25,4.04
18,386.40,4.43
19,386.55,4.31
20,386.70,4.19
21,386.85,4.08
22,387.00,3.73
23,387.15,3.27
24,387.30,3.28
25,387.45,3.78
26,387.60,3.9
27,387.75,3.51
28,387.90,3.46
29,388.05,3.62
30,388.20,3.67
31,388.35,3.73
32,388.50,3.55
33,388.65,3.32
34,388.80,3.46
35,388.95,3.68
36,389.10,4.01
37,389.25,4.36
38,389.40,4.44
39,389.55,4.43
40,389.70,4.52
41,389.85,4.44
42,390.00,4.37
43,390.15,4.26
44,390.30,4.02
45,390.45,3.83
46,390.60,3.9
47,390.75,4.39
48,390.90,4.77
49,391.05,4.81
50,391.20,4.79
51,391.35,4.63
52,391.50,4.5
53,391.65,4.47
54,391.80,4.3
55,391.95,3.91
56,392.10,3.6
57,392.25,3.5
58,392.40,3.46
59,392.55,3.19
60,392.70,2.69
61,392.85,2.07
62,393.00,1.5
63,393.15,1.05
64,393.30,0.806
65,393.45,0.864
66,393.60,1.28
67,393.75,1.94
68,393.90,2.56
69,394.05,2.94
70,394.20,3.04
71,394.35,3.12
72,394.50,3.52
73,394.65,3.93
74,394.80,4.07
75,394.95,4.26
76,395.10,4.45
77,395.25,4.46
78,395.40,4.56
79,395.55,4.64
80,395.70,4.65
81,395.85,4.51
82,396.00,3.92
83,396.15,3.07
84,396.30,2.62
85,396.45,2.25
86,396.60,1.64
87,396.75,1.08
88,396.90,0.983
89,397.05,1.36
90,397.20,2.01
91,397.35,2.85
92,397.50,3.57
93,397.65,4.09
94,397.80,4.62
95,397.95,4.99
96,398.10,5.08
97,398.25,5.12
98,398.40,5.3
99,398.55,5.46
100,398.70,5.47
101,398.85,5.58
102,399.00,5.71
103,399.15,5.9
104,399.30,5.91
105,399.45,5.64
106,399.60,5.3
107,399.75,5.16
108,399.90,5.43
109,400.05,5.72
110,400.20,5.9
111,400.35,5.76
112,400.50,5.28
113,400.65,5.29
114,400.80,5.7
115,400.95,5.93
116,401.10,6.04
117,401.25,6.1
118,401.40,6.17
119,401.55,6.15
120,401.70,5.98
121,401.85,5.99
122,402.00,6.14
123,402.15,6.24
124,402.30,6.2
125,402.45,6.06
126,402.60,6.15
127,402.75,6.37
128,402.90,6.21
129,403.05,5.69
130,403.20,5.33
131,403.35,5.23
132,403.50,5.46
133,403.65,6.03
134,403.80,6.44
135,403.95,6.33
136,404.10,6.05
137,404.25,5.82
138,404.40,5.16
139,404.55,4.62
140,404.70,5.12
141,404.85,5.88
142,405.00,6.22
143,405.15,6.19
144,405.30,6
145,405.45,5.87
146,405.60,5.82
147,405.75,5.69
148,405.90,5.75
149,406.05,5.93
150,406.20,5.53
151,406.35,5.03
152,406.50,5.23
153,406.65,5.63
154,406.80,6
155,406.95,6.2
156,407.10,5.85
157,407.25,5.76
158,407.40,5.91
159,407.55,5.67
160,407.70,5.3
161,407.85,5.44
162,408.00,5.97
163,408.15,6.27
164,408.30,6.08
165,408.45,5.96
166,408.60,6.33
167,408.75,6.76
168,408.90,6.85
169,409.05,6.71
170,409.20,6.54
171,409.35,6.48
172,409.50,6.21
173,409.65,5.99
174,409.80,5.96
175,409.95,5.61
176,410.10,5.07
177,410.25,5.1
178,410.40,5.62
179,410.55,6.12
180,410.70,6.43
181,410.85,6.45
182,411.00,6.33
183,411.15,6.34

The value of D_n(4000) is 1.78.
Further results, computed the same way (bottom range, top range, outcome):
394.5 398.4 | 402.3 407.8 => 1.68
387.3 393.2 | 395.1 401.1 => 1.22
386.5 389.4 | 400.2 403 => 1.71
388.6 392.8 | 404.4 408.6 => 1.53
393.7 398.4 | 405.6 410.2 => 1.82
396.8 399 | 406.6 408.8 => 1.53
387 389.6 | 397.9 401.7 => 1.60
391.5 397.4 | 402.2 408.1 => 2.05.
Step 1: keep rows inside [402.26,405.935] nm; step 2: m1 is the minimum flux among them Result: 4.62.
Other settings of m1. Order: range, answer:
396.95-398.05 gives 1.36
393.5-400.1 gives 0.983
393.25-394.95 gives 0.806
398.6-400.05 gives 5.16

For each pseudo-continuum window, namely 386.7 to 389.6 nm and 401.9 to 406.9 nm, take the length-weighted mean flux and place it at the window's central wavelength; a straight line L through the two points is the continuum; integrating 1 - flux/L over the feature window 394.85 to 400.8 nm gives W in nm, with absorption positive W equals 0.76 nm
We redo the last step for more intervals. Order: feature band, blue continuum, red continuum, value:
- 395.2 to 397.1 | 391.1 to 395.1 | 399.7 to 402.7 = 0.470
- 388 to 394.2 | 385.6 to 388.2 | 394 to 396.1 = 0.520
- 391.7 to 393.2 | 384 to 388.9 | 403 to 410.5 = 0.470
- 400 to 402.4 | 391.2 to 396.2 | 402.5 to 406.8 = -0.445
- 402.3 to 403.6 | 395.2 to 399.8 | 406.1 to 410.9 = -0.216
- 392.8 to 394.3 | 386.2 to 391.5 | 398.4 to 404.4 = 0.921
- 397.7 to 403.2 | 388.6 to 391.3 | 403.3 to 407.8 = -0.487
